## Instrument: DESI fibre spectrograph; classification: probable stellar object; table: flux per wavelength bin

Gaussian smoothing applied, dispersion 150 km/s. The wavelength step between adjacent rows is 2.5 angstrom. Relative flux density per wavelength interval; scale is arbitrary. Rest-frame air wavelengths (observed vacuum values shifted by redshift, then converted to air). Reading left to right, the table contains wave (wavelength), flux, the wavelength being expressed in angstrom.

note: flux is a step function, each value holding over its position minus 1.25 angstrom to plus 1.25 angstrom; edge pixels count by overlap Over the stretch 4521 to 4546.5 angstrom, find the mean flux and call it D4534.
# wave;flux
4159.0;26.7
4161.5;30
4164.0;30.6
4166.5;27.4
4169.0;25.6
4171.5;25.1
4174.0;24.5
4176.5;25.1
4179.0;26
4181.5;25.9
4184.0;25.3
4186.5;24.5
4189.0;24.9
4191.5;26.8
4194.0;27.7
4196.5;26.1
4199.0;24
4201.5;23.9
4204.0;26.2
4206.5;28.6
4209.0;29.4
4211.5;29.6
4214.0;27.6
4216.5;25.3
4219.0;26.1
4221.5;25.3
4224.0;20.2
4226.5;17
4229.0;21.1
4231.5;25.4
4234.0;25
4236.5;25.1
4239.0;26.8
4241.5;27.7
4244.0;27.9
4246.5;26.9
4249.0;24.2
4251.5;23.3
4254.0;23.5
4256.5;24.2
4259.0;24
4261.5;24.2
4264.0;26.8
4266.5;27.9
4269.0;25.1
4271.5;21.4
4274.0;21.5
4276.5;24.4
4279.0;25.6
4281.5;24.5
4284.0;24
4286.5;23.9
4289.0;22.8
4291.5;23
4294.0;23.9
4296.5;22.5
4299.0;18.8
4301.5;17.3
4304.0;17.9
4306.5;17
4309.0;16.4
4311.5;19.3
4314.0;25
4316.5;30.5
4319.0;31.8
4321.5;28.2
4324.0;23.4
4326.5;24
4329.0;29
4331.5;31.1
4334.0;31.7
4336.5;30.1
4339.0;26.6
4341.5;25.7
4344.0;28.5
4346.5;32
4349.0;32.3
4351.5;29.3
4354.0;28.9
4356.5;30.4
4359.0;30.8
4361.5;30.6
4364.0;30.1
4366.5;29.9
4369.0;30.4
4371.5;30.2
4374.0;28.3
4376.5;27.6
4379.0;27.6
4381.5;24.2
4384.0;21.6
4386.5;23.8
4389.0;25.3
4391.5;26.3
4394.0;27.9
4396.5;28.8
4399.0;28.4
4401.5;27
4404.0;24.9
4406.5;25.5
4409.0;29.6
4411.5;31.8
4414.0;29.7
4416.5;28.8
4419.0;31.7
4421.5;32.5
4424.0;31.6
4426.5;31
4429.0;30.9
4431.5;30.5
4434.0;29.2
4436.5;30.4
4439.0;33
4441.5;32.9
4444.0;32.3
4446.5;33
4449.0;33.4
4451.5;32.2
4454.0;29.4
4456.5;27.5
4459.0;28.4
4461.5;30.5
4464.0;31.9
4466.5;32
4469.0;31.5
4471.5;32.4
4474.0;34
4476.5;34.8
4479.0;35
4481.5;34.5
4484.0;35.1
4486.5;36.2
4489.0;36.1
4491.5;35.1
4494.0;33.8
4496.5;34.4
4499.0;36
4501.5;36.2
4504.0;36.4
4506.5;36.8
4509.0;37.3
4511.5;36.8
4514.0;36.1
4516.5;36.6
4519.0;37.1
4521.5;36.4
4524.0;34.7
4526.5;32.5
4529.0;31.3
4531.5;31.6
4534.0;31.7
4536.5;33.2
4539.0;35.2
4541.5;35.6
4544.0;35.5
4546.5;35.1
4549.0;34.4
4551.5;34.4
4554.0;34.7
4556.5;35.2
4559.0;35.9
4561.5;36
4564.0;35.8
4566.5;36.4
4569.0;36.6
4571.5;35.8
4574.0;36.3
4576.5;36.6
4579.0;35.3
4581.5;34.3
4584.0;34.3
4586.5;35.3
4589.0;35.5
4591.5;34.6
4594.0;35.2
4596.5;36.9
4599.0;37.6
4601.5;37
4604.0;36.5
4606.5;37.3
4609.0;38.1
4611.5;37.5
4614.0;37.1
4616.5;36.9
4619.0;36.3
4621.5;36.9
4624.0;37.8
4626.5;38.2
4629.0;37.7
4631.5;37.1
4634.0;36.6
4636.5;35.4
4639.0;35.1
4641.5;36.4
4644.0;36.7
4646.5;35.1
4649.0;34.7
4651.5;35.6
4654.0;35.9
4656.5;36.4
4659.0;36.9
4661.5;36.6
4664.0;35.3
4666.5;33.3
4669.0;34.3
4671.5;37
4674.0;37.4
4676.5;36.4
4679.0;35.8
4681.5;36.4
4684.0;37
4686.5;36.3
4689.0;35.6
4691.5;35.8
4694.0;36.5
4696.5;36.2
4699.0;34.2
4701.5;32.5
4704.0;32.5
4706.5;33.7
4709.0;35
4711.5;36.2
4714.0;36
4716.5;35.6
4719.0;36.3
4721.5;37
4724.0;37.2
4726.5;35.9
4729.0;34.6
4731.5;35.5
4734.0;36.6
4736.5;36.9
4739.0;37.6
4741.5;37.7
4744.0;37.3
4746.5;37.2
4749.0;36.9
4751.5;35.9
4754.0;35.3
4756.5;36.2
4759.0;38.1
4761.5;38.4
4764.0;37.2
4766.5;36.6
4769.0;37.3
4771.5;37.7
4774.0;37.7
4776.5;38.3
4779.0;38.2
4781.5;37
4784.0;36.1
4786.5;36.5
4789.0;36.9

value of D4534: 33.8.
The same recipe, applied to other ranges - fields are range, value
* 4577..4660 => 36.3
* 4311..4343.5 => 27.6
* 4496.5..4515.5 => 36.4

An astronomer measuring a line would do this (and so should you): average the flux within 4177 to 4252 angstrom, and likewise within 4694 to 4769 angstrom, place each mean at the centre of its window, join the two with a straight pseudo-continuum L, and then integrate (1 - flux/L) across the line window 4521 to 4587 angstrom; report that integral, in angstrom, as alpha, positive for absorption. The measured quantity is -4.7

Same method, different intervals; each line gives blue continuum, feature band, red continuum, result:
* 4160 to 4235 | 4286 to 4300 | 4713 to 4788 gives 2.6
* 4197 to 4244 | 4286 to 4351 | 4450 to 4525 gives 7.9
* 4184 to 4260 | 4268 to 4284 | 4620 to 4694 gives 1.7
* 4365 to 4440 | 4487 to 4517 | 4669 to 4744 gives -4.8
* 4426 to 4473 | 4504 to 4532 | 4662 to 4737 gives -2.5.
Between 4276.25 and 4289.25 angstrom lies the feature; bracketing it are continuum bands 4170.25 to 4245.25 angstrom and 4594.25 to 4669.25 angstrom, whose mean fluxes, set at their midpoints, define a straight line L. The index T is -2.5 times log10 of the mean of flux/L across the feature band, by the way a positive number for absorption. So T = 0.13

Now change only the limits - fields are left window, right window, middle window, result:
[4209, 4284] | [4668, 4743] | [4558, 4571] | -0.12 mag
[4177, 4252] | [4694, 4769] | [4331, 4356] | -0.06 mag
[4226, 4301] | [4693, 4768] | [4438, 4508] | -0.14 mag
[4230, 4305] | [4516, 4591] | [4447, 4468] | 0.02 mag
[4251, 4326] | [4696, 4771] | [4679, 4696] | -0.04 mag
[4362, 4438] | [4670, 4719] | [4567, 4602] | -0.09 mag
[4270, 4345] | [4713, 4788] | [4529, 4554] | -0.10 mag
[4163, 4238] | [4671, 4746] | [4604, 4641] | -0.09 mag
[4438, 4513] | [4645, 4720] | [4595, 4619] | -0.07 mag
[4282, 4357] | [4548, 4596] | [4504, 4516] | -0.12 mag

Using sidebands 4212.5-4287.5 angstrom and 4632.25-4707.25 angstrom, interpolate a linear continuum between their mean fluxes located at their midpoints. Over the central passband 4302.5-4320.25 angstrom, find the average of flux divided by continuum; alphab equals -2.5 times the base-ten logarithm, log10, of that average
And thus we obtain 0.17 mag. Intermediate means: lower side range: 24.5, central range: 22.5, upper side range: 35.6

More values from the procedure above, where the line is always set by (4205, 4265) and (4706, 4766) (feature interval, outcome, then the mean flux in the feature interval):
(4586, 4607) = -0.09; 36.2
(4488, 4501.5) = -0.14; 35.2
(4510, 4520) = -0.16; 36.7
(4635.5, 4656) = -0.04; 35.6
